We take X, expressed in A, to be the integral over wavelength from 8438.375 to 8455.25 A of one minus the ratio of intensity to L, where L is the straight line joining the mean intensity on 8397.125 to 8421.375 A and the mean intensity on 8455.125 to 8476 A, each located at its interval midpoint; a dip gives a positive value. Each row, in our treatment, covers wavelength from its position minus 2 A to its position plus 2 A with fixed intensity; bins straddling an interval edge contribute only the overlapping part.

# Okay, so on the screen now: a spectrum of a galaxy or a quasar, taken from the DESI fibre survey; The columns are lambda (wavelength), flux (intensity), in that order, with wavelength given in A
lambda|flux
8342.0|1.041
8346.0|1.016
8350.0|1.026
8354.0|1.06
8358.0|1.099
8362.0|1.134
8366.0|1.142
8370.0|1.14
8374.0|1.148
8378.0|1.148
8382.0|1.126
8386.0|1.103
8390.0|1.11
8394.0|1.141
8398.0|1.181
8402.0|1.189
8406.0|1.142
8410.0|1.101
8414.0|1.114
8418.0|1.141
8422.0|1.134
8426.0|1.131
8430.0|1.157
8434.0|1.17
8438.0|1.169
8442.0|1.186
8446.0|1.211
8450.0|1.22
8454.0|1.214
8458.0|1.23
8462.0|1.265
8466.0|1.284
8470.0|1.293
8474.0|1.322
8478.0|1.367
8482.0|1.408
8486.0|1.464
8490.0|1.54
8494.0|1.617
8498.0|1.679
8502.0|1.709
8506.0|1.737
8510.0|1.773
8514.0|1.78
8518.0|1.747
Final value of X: 0.4 A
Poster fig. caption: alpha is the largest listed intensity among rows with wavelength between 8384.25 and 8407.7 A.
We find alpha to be 1.189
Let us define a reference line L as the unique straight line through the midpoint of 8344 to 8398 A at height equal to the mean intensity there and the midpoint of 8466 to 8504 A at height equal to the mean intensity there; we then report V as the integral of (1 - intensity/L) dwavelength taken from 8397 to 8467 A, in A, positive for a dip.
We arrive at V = 6.8 A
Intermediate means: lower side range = 1.11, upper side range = 1.48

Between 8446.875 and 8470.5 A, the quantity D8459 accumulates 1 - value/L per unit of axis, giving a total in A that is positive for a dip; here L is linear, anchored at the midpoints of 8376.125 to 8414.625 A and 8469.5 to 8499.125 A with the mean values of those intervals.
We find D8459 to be 2.1 A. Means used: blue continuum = 1.14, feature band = 1.25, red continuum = 1.46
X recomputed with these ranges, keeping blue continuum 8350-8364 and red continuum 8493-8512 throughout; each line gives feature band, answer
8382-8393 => 0.9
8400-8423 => 3.2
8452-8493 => 6.1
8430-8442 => 2.1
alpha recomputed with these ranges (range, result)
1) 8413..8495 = 1.617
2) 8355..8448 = 1.211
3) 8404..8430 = 1.157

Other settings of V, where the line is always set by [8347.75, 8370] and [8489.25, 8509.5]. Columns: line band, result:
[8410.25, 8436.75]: 4.3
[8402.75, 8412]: 1.2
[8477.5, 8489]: 1.3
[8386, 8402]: 1.2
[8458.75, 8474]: 2.5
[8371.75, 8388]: 0.7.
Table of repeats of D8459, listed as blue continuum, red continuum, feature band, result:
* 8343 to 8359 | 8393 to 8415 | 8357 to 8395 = -1.3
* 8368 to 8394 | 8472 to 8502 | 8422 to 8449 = 3.1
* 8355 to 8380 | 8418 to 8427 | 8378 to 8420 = -0.1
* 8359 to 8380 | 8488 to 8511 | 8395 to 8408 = 1.0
